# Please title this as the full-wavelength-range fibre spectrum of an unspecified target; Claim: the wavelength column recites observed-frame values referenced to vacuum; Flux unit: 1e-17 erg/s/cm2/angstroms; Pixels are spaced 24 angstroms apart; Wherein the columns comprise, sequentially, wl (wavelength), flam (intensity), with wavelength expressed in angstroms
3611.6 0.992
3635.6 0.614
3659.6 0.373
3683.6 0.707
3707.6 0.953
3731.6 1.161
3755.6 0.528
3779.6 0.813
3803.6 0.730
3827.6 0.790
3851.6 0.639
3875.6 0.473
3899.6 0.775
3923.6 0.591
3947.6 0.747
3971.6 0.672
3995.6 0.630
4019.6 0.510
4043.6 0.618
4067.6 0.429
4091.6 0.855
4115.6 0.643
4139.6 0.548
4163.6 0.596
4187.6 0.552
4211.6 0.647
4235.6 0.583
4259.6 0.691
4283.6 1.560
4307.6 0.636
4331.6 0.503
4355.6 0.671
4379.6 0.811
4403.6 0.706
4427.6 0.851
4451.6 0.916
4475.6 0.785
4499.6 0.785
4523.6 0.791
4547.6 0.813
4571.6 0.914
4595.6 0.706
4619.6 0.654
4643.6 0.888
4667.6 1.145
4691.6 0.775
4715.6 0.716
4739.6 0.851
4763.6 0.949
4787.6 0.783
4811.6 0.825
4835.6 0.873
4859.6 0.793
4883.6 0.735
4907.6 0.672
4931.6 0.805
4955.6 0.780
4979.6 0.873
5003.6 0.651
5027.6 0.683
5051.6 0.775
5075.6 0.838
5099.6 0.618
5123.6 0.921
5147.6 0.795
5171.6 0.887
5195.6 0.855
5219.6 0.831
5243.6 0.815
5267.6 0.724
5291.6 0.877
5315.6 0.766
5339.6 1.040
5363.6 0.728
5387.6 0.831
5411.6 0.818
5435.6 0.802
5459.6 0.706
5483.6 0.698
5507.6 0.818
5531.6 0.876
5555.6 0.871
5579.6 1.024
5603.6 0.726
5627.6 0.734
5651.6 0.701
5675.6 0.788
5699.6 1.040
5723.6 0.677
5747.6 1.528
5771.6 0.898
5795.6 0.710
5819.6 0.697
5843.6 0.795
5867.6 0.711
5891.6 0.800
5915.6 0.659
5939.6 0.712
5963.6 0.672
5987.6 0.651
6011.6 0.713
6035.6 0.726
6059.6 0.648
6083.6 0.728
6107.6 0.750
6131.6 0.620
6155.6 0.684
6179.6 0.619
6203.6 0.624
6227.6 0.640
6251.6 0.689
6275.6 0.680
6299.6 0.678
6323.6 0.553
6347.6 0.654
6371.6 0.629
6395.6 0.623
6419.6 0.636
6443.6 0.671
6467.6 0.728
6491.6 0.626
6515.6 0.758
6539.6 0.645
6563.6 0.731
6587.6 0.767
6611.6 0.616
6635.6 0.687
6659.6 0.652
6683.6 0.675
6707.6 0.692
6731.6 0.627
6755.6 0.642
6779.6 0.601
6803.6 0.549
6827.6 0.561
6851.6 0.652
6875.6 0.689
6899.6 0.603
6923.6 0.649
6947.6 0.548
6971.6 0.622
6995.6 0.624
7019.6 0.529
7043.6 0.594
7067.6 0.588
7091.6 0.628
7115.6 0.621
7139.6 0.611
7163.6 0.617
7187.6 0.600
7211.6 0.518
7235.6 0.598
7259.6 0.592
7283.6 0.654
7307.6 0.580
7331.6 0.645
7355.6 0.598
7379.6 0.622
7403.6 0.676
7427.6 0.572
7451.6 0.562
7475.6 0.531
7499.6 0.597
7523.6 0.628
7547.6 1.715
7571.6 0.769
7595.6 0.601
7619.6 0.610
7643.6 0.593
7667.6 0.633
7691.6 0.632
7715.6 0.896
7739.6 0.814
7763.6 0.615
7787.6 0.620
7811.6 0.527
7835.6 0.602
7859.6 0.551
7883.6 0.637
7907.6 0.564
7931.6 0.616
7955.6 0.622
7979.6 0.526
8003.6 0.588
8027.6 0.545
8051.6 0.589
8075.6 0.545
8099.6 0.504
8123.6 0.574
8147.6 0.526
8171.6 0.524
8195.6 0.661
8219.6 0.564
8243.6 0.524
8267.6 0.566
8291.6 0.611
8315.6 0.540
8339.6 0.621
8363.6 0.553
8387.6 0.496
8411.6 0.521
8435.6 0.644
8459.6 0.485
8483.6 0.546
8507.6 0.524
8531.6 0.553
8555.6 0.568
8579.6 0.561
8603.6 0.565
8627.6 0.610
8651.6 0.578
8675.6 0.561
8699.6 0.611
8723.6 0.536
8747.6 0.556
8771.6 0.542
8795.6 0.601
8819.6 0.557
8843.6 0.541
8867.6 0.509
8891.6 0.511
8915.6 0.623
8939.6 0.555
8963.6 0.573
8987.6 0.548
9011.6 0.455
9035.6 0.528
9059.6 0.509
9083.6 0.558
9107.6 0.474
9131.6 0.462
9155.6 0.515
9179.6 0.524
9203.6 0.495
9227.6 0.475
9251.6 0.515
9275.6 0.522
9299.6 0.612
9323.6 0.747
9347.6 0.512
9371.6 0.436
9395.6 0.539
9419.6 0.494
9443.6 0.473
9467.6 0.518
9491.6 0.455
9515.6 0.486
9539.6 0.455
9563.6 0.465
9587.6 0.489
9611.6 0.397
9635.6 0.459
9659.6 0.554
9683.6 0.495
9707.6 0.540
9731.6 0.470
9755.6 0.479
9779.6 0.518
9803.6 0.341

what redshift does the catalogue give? 0.149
